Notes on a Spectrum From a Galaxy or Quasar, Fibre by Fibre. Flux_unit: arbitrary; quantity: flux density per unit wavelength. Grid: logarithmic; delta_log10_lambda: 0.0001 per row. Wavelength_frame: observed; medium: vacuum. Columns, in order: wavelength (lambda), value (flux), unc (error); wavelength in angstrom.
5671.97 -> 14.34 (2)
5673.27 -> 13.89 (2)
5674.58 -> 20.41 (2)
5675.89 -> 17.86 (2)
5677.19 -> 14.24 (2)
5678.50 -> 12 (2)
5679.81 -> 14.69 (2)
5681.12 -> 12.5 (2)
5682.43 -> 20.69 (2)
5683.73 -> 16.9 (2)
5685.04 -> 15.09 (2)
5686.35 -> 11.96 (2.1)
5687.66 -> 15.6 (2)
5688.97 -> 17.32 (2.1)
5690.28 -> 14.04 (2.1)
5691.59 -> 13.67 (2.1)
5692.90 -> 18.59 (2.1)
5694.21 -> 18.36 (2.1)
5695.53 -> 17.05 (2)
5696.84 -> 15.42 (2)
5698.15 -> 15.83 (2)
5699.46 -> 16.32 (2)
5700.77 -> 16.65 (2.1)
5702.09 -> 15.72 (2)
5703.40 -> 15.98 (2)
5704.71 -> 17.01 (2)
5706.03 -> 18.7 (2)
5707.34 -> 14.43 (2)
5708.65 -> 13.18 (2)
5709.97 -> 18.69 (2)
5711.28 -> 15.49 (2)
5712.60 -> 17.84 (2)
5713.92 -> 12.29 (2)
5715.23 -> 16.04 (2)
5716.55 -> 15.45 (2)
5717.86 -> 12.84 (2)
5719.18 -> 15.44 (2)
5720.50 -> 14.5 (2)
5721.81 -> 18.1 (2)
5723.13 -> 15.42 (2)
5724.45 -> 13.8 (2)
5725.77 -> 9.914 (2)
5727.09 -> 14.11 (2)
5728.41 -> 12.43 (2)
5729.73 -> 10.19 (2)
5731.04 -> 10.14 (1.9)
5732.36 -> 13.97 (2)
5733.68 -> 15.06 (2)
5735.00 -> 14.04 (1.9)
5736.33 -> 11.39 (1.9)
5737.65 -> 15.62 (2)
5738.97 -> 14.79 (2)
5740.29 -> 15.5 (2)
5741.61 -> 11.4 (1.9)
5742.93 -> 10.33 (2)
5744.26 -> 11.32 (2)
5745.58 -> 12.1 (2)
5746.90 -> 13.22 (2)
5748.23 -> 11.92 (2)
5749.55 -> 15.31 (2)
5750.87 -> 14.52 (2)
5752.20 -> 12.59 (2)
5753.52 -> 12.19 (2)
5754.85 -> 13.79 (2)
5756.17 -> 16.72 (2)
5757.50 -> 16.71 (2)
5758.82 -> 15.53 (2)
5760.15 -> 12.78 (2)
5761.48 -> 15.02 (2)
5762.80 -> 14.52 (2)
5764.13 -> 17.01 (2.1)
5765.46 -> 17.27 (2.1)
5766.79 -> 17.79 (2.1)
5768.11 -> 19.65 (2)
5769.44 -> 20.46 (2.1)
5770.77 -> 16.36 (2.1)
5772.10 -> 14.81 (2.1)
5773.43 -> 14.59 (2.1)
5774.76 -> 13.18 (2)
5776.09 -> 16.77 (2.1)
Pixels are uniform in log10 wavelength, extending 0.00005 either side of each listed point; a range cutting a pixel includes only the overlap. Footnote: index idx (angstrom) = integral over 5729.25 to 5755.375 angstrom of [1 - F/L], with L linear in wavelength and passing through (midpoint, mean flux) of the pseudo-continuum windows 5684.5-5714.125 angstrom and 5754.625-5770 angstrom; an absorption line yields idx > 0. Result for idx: 5.3 angstrom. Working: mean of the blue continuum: 15.9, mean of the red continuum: 16.5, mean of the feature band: 13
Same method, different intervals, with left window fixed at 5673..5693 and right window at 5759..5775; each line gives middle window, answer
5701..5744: 4.0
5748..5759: 1.1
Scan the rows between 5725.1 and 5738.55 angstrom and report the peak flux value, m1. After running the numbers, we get 15.62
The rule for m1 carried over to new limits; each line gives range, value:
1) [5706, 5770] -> 20.46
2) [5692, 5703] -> 18.59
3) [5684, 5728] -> 18.7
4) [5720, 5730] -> 18.1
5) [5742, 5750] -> 15.31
